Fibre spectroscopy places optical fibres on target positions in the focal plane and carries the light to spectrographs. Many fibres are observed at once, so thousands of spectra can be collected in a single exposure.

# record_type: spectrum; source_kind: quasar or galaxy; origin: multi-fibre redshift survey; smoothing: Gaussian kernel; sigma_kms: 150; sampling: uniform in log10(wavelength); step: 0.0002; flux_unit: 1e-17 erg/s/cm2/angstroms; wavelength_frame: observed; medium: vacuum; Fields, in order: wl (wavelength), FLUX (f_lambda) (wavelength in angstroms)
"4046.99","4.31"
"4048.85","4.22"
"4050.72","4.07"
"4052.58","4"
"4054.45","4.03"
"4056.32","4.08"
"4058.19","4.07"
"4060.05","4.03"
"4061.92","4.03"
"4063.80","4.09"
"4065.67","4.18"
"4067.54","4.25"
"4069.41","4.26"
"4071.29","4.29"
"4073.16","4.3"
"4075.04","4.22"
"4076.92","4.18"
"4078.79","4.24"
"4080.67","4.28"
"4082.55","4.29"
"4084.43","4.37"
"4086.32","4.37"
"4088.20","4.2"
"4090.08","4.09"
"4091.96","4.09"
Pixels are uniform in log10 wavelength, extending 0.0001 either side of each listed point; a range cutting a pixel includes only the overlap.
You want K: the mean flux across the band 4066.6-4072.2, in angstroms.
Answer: 4.27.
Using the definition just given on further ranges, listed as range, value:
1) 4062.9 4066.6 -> 4.14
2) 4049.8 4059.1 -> 4.05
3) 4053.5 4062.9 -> 4.05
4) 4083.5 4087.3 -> 4.36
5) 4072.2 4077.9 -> 4.24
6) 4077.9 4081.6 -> 4.26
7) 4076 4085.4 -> 4.27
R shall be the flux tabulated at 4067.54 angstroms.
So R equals 4.25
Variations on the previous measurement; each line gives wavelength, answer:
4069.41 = 4.26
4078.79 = 4.24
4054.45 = 4.03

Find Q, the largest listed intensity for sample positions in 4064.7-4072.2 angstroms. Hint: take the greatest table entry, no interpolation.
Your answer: 4.29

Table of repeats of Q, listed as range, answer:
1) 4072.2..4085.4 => 4.37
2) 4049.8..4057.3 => 4.08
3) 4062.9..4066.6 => 4.18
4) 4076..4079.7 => 4.24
